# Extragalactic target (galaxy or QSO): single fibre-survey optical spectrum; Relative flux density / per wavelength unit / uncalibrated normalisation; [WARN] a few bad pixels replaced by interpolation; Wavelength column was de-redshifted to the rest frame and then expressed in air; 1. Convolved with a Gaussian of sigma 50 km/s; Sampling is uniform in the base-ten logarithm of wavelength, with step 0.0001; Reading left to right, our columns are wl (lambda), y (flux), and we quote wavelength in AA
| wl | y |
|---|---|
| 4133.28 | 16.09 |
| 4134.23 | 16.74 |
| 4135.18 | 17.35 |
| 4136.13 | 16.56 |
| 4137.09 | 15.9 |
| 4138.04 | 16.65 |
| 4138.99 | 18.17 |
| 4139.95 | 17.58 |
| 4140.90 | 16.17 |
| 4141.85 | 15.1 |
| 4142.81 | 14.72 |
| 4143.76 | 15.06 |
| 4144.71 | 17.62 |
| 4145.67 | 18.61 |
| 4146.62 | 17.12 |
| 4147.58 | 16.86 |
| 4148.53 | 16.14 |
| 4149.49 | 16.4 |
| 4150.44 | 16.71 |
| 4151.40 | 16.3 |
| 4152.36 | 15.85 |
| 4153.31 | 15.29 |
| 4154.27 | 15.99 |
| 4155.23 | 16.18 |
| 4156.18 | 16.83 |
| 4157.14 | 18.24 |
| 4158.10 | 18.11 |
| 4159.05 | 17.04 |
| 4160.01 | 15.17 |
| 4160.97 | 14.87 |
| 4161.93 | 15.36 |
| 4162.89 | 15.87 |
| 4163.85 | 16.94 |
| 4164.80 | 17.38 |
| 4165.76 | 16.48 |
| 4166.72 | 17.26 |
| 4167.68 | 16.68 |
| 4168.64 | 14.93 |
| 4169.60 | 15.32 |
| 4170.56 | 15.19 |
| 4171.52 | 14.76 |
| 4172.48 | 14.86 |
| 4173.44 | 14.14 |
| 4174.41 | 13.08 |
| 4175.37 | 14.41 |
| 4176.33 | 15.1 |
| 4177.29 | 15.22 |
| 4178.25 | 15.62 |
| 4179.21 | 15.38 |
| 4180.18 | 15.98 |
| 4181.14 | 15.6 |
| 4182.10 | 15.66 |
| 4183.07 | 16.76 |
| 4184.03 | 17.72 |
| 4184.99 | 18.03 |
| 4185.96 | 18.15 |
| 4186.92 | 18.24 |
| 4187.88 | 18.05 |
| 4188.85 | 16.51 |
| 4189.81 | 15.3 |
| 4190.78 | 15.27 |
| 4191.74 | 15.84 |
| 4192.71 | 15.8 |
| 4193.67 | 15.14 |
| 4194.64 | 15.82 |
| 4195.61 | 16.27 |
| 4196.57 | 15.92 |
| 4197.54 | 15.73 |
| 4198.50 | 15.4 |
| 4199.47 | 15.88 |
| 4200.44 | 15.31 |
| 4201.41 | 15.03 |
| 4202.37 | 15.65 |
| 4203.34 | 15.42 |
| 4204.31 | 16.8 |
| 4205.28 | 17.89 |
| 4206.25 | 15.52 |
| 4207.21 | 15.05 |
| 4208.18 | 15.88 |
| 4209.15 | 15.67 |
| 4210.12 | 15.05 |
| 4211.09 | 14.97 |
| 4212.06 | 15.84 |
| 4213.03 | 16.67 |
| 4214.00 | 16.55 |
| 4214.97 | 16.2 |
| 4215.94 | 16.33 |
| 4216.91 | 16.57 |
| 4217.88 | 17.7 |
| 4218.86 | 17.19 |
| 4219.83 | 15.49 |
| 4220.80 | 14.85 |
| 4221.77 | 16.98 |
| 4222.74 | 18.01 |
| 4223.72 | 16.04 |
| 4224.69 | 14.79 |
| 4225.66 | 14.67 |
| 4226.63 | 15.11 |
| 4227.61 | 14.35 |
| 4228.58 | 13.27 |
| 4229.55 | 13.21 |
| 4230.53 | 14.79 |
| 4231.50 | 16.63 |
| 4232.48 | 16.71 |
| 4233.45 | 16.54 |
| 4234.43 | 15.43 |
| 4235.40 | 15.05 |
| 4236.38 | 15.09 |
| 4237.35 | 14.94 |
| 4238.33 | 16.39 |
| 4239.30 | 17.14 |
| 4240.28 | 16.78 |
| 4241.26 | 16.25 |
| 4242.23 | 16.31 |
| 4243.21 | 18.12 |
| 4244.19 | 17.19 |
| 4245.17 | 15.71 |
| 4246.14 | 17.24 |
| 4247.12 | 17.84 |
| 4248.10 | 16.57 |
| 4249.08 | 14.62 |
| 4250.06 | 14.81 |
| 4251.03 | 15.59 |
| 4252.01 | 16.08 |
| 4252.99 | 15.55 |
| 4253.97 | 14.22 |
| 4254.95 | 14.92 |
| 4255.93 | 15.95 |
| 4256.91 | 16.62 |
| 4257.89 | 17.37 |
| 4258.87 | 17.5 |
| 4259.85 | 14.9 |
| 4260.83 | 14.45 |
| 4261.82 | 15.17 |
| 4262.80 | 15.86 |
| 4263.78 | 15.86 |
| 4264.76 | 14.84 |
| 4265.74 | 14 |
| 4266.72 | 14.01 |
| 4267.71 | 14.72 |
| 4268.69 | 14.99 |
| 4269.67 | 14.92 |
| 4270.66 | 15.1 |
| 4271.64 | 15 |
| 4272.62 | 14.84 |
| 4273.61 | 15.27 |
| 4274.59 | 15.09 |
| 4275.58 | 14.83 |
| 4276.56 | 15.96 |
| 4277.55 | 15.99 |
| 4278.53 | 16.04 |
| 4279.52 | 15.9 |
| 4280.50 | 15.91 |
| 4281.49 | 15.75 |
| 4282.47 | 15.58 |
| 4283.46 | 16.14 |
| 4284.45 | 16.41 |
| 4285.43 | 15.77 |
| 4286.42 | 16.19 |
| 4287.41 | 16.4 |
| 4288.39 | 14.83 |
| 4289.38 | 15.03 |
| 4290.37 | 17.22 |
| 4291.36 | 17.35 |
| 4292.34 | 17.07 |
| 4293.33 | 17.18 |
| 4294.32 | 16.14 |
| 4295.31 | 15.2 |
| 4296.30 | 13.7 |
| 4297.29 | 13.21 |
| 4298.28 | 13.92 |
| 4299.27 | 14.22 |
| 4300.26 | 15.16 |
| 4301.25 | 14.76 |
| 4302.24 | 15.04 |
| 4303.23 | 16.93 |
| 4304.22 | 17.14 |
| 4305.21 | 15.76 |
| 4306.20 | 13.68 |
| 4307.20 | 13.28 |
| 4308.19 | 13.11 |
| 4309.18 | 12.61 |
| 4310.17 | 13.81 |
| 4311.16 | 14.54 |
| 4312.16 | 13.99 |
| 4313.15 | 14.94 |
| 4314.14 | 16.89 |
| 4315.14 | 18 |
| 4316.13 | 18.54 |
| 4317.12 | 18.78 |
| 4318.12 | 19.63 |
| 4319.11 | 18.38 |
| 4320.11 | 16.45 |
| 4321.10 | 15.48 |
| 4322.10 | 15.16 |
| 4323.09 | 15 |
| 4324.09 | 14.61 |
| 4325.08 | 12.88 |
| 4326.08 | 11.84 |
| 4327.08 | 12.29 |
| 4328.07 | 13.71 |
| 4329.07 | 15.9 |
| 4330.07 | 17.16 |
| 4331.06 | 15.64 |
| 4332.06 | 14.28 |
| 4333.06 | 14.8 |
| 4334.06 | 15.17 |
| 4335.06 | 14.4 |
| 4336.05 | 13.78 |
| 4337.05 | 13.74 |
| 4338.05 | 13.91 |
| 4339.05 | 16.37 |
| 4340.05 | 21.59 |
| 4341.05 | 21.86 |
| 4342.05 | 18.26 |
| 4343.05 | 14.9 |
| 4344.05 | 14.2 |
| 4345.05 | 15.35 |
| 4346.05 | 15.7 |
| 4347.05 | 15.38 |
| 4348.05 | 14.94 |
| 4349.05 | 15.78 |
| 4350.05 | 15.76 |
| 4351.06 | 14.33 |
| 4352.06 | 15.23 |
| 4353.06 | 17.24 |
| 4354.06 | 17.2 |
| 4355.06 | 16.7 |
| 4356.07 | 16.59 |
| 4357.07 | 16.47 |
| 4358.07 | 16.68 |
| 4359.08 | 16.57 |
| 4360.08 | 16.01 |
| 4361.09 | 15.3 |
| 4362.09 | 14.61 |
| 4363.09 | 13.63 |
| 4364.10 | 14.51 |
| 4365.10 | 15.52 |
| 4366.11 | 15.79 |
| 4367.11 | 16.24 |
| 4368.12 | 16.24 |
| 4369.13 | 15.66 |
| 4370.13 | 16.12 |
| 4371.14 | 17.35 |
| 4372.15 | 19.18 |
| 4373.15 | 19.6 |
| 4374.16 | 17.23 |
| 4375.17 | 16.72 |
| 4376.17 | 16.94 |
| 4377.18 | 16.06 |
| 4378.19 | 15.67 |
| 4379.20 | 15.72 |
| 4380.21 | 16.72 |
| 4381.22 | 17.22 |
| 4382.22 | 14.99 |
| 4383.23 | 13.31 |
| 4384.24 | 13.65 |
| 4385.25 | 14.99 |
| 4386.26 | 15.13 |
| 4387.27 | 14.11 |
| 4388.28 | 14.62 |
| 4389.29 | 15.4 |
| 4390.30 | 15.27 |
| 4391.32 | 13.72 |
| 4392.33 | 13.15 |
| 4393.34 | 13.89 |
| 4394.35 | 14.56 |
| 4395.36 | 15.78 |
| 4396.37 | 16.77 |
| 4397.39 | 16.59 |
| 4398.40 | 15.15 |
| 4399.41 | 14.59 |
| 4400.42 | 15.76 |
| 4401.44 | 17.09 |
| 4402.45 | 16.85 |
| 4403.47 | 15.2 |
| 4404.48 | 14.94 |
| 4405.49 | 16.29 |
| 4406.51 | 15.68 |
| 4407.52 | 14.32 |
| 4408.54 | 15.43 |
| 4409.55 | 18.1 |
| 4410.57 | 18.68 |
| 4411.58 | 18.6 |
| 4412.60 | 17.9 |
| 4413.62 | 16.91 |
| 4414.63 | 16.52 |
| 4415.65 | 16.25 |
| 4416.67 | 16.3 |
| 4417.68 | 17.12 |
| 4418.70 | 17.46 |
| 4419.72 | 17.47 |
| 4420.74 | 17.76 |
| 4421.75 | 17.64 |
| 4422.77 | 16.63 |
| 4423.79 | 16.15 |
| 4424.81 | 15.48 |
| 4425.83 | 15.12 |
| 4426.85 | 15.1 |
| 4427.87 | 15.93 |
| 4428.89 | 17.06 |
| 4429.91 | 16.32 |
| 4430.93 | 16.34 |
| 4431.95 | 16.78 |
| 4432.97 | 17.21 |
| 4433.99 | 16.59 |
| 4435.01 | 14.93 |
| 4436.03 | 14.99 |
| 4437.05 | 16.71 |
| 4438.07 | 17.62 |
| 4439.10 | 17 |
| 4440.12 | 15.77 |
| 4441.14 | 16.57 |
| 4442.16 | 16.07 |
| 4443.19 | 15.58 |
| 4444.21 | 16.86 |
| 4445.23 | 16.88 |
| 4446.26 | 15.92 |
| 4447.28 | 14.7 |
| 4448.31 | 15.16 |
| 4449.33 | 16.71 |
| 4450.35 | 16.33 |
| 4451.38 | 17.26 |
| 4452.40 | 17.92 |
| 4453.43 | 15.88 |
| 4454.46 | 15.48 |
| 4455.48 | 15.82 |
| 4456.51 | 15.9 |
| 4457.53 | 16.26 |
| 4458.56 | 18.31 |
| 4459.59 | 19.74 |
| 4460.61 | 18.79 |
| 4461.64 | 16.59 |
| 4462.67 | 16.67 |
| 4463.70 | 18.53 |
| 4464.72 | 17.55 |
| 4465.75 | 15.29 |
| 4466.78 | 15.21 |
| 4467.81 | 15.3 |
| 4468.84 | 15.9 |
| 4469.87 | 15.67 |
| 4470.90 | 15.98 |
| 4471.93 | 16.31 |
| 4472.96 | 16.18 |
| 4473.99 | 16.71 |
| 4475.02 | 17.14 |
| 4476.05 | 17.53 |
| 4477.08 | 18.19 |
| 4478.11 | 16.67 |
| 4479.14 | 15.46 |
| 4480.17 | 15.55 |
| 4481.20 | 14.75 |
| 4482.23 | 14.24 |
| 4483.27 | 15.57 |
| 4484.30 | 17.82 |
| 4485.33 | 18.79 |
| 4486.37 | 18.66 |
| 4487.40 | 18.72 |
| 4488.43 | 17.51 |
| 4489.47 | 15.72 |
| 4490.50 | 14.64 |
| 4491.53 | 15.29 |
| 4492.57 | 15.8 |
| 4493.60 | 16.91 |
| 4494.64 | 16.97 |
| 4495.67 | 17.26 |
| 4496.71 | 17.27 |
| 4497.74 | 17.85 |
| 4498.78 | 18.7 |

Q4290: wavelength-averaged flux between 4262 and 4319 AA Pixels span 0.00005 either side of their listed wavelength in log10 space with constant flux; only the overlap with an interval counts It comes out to 15.5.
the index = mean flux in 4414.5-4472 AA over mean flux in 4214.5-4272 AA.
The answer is 1.05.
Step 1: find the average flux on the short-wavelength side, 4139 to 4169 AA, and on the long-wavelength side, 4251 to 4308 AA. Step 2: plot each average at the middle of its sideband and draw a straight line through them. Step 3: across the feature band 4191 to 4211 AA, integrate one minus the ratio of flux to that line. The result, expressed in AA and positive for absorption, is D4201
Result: 0.4 AA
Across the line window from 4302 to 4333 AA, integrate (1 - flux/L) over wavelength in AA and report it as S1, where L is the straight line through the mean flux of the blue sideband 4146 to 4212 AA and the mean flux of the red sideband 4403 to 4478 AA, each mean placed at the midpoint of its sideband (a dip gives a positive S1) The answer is 1.8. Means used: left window 16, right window 16.5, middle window 15.3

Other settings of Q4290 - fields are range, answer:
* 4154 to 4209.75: 16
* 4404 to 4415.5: 16.7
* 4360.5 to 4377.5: 16.3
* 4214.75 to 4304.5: 15.7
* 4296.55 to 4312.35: 14.4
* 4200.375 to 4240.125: 15.8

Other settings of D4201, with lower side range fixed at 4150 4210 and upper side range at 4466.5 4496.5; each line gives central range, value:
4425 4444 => 0.20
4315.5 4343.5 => 0.57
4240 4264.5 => 0.09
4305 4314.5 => 1.18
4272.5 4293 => 0.29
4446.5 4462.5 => -0.30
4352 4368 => 0.34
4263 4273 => 0.79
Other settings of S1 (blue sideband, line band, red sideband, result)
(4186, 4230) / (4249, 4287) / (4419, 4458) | 1.25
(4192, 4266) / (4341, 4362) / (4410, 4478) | 0.29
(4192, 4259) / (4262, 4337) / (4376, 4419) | 2.51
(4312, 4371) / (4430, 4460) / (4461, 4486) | -0.29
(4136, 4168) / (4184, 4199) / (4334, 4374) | 0.02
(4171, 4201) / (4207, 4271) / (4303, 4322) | 0.38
